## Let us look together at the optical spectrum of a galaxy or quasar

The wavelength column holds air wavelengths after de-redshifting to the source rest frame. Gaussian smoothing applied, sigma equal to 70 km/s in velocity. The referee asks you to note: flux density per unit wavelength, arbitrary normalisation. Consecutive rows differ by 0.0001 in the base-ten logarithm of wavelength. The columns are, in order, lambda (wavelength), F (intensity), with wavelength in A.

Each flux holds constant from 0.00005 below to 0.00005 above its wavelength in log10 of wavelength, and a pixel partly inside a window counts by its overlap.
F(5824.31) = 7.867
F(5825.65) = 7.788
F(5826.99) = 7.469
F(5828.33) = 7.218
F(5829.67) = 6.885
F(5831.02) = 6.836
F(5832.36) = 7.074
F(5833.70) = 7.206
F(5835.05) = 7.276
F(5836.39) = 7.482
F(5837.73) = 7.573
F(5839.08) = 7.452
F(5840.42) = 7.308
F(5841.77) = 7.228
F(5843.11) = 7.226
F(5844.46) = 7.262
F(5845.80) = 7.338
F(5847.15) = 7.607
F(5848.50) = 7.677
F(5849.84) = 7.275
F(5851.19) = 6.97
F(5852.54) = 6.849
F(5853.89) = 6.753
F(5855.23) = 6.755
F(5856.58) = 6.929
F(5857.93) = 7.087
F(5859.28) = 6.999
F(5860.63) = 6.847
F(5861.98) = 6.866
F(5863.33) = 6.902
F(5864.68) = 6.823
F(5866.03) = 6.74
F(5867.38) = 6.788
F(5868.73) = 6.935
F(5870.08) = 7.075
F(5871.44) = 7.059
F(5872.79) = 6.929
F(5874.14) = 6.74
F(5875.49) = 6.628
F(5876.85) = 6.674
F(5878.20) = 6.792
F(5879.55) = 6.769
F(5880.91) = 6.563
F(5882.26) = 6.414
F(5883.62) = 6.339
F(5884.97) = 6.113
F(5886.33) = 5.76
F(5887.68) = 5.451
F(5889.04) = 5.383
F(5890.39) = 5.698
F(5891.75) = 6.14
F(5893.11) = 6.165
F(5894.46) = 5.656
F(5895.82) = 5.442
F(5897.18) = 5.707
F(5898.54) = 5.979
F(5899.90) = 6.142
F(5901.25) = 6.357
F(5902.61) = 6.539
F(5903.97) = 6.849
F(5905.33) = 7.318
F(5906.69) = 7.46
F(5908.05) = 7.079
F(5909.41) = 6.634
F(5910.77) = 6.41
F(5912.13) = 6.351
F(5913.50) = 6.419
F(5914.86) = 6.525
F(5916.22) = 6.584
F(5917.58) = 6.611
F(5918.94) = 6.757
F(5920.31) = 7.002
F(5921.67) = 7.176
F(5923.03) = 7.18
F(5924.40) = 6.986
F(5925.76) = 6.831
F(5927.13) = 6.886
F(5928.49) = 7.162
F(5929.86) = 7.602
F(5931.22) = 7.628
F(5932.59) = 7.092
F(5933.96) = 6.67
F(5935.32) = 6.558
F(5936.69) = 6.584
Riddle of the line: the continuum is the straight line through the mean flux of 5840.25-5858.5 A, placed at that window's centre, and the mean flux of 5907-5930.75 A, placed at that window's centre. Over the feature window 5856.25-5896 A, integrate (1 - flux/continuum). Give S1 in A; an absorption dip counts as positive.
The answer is 3.1 A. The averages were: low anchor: 7.16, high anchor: 6.85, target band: 6.5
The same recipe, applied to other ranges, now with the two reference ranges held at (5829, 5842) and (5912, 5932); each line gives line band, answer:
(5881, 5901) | 3.2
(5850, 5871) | 0.7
